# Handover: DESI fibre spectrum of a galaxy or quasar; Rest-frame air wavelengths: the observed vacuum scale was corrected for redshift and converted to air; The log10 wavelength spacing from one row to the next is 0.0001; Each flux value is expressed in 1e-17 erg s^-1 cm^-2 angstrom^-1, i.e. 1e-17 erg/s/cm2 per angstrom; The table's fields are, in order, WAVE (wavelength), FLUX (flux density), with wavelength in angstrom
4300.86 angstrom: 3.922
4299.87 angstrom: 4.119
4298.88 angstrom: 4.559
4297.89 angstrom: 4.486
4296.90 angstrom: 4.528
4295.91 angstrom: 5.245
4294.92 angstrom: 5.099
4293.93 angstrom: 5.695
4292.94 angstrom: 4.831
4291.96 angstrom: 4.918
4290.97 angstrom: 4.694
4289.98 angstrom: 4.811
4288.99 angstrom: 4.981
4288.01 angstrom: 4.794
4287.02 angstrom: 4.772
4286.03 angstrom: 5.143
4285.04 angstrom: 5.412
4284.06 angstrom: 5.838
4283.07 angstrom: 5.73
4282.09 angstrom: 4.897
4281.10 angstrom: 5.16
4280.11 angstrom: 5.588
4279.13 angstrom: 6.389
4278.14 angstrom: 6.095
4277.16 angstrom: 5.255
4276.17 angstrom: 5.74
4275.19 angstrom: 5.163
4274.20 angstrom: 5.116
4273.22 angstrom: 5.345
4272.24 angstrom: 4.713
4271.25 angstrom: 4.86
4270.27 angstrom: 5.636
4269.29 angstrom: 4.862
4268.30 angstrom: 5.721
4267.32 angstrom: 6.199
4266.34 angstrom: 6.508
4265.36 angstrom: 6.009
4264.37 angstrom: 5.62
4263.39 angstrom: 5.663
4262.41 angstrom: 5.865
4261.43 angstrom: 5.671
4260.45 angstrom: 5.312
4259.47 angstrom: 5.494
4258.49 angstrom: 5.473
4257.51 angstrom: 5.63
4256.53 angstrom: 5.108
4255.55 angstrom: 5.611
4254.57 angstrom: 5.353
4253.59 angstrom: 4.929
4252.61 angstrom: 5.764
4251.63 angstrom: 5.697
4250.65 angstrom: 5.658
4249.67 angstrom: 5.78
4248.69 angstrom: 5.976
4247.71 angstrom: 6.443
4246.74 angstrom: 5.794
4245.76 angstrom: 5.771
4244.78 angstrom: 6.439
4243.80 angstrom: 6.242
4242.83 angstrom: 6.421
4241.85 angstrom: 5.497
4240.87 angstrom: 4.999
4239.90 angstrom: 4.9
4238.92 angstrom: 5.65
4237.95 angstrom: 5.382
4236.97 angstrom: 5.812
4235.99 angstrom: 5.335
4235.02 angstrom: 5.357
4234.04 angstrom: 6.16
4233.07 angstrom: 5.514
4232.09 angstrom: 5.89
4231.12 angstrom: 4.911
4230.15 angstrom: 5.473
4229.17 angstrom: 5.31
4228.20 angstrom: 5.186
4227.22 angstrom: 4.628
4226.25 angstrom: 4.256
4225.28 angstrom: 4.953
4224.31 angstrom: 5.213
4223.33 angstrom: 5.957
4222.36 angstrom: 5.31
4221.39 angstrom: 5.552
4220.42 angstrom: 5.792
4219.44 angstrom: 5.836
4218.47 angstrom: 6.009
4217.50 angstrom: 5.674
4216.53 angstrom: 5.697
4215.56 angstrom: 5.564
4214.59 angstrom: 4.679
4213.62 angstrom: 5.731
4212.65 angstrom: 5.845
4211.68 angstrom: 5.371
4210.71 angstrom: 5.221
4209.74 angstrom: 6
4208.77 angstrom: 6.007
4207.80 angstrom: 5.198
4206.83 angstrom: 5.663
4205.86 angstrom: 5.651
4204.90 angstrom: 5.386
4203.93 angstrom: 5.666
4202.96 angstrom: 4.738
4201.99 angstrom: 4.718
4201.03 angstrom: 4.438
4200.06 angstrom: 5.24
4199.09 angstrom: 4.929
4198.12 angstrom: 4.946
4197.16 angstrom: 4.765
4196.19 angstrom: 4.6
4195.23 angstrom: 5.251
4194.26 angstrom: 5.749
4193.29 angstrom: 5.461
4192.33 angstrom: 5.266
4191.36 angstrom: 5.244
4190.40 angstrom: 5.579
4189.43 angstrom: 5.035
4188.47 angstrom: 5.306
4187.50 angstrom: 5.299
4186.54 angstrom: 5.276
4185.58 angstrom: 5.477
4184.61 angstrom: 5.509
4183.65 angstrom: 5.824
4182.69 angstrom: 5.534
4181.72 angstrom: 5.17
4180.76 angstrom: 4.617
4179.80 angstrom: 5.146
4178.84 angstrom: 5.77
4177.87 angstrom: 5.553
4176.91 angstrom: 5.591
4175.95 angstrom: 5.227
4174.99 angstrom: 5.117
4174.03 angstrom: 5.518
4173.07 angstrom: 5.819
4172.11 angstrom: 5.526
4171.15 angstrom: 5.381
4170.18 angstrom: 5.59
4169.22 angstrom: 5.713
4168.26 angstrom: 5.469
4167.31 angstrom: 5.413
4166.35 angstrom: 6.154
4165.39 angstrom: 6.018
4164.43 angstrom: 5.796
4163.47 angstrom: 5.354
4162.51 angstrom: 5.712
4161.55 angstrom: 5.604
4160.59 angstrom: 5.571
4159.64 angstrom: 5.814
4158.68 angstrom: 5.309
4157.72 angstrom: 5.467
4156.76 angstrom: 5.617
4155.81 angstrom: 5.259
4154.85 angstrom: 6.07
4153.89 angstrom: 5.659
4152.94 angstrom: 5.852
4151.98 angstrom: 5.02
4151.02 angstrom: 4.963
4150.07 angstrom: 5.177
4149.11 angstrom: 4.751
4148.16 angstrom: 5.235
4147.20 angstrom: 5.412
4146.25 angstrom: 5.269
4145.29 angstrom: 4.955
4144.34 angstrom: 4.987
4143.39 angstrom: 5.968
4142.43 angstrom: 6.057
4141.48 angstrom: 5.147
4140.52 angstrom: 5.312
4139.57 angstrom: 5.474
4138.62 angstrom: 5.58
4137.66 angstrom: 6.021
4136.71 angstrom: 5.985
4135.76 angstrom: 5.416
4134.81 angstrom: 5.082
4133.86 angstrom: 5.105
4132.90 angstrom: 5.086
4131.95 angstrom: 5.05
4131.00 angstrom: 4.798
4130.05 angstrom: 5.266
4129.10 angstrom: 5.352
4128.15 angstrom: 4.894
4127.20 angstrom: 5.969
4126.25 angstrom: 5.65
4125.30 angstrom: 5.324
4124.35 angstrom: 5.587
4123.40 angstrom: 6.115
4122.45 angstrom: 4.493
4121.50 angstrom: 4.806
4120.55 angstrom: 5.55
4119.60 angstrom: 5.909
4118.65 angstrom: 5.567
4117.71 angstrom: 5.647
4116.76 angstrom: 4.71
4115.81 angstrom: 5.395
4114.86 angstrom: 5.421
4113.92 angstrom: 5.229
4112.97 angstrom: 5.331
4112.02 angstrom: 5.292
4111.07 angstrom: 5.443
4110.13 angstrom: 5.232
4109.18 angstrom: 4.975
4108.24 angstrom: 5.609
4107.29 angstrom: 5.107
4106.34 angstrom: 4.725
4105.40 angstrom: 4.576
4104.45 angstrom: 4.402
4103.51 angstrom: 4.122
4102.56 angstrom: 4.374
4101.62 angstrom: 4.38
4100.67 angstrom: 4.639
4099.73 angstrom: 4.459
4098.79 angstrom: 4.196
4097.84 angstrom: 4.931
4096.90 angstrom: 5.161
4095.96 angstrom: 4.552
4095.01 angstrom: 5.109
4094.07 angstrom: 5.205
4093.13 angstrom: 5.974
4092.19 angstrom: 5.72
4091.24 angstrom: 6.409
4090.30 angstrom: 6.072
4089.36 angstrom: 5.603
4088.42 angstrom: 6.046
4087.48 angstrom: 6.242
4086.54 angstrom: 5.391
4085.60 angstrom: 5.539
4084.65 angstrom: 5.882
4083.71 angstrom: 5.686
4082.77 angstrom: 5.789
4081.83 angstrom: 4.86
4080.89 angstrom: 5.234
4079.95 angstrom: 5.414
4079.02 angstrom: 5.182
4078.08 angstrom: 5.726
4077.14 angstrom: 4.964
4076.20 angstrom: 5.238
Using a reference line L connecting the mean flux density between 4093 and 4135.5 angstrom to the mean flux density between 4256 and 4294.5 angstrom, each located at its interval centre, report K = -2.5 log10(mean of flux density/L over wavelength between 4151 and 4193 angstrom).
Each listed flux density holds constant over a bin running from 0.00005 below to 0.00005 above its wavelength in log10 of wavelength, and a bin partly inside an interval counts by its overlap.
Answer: -0.06 mag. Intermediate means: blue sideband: 5.1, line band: 5.49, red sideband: 5.4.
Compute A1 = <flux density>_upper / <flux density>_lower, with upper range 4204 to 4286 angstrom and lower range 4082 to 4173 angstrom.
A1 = 1.03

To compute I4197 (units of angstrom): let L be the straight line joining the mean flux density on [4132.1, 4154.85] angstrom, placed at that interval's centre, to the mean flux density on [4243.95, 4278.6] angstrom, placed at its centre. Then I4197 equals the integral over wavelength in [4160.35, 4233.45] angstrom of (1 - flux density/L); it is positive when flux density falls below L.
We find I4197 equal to 1.2 angstrom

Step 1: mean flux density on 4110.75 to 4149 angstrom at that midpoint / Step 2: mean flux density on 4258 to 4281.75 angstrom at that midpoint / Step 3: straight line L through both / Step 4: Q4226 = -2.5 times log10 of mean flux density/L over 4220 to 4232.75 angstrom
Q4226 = 0.05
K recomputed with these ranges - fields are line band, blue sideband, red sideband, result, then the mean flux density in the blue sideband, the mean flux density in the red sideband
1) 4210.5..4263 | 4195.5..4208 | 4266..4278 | -0.06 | 5.08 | 5.43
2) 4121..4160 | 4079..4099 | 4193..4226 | 0.01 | 5.49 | 5.37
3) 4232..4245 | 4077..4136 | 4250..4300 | -0.07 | 5.25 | 5.34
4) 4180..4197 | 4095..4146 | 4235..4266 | 0.03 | 5.18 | 5.65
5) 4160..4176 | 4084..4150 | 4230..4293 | -0.05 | 5.28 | 5.51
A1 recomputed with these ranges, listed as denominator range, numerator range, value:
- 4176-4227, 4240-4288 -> 1.04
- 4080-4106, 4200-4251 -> 1.06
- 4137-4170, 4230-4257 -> 1.02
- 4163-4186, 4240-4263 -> 1.03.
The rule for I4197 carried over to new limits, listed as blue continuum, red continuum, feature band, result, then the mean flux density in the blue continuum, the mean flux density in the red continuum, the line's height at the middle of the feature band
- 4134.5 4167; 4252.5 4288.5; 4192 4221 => 0.6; 5.5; 5.47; 5.49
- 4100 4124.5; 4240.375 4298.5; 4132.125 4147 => -0.8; 5.09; 5.46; 5.15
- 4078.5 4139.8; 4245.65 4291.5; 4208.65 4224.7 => -0.6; 5.28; 5.49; 5.42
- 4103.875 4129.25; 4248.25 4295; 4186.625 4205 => 0.7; 5.27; 5.43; 5.35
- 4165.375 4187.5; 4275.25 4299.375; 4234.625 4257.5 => -1.5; 5.48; 5.19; 5.3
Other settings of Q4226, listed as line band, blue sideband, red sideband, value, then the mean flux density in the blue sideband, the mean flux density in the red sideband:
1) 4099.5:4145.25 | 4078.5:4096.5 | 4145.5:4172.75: 0.06 mag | 5.57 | 5.5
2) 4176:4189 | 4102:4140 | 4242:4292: 0.00 mag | 5.24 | 5.53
